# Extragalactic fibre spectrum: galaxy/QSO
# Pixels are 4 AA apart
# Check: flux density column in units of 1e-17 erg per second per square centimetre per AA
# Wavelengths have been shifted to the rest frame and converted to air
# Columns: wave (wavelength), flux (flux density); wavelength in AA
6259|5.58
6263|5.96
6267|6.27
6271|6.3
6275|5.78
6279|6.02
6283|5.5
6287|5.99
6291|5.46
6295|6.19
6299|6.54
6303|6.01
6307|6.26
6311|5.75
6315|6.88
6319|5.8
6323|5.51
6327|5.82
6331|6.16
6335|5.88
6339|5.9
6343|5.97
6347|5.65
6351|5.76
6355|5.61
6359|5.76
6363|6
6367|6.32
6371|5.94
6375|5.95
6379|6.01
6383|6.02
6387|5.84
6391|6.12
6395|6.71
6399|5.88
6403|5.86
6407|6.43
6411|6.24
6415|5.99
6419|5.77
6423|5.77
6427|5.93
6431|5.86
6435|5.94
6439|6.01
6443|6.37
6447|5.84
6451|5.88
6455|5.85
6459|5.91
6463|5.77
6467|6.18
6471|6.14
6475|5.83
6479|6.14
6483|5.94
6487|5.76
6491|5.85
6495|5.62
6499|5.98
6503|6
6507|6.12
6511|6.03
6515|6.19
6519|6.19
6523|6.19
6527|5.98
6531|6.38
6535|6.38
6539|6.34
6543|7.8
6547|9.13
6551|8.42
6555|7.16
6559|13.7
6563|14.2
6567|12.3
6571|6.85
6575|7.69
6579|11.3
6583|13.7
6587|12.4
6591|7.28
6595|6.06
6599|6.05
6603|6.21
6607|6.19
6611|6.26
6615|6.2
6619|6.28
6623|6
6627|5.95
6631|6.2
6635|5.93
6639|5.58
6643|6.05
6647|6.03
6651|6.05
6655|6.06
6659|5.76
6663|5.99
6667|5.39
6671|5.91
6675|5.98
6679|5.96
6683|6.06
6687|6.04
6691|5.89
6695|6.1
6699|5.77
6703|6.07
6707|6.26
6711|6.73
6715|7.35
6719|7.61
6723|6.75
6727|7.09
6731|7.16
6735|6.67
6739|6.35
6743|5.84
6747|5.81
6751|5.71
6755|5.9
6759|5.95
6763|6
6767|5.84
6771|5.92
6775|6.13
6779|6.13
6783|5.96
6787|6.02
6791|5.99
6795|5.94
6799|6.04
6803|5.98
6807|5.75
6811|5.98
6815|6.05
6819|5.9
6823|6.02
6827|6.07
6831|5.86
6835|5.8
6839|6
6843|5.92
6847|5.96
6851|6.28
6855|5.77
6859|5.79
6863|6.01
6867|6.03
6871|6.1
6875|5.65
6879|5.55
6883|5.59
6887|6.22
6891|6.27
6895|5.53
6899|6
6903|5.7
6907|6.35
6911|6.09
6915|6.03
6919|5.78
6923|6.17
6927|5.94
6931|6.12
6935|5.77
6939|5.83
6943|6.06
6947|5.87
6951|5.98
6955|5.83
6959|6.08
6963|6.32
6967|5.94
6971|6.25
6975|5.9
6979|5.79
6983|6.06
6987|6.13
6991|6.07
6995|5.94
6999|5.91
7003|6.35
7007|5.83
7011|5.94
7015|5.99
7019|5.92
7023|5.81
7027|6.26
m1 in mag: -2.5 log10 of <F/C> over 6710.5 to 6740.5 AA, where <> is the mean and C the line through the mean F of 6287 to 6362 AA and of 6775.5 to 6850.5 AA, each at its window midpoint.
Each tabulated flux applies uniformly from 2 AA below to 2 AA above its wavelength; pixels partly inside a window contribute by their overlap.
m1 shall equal -0.17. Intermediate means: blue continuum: 5.94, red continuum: 5.97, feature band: 6.99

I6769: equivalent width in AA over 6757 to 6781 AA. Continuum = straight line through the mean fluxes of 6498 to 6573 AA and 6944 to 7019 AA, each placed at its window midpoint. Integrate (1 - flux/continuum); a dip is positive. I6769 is 3.0 AA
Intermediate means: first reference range 7.78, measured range 6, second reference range 6.01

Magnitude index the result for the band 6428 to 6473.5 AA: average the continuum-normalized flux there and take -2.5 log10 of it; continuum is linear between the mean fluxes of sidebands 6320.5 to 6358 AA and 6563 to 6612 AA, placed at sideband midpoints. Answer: 0.195 mag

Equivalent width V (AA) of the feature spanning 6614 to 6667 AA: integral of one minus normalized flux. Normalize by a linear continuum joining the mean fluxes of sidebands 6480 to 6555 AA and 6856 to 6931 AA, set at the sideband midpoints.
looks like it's 2.7 AA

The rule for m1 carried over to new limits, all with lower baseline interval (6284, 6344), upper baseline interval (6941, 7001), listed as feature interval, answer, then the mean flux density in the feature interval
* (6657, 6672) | 0.05 mag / 5.75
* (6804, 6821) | 0.02 mag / 5.92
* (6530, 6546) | -0.15 mag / 6.9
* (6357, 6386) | 0.00 mag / 5.99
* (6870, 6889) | 0.04 mag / 5.81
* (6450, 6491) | 0.01 mag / 5.94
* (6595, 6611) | -0.03 mag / 6.15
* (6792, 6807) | 0.01 mag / 5.96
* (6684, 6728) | -0.08 mag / 6.49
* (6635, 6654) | 0.01 mag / 5.93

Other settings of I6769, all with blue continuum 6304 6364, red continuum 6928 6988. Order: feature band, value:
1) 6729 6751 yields -1.26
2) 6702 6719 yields -2.26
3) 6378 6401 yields -0.70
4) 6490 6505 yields 0.18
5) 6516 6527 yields -0.40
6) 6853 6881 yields 0.65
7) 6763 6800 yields -0.16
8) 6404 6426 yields -0.38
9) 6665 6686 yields 0.31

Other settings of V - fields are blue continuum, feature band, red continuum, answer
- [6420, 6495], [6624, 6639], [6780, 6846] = -0.1 AA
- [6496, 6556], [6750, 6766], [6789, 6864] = 0.6 AA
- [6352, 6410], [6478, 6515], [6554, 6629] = 7.3 AA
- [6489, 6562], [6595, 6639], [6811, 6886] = 4.2 AA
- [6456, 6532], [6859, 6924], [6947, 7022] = 0.8 AA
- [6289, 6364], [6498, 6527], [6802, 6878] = -0.8 AA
